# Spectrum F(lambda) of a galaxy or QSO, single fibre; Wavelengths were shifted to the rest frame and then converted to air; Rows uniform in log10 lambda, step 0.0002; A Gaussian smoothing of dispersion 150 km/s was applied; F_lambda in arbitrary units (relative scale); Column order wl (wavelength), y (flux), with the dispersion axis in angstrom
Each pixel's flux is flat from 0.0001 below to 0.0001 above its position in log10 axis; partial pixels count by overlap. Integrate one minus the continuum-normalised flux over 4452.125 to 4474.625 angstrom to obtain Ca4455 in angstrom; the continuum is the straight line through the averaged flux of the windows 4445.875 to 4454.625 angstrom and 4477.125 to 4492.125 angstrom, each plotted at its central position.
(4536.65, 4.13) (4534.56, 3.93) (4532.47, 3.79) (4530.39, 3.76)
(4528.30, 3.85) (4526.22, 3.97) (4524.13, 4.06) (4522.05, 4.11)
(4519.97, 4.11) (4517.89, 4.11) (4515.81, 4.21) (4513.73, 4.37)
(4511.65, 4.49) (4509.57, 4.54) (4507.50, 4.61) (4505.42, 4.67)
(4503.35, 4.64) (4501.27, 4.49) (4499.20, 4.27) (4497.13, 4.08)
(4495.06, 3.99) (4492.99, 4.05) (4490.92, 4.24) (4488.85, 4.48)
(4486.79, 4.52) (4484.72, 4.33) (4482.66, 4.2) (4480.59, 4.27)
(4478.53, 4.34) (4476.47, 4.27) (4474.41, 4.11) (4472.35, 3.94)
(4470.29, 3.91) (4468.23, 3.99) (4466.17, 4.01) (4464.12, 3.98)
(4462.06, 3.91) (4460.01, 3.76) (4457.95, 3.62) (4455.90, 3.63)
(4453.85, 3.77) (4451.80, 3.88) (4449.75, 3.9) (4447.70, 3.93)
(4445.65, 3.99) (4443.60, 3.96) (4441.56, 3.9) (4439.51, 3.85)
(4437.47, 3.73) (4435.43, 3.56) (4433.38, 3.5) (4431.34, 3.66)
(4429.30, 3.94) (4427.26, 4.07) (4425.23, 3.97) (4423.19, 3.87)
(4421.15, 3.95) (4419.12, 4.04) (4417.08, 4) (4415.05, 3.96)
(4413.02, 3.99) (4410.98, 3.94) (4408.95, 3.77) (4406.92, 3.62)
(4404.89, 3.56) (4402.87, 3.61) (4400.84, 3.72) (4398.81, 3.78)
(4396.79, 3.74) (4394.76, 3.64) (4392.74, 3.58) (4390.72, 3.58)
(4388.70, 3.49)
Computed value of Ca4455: 1.0 angstrom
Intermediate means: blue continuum 3.88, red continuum 4.34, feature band 3.87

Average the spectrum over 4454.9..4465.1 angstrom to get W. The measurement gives 3.78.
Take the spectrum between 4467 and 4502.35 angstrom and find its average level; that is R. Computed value 4.2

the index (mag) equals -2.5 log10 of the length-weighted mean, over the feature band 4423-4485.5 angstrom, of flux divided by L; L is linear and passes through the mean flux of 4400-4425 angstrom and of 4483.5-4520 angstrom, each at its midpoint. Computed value 0.04 mag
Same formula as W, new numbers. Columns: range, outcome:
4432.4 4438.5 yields 3.6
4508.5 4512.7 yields 4.52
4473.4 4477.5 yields 4.19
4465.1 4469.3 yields 4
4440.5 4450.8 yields 3.93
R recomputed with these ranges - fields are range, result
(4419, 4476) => 3.87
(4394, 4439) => 3.8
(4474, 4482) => 4.26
